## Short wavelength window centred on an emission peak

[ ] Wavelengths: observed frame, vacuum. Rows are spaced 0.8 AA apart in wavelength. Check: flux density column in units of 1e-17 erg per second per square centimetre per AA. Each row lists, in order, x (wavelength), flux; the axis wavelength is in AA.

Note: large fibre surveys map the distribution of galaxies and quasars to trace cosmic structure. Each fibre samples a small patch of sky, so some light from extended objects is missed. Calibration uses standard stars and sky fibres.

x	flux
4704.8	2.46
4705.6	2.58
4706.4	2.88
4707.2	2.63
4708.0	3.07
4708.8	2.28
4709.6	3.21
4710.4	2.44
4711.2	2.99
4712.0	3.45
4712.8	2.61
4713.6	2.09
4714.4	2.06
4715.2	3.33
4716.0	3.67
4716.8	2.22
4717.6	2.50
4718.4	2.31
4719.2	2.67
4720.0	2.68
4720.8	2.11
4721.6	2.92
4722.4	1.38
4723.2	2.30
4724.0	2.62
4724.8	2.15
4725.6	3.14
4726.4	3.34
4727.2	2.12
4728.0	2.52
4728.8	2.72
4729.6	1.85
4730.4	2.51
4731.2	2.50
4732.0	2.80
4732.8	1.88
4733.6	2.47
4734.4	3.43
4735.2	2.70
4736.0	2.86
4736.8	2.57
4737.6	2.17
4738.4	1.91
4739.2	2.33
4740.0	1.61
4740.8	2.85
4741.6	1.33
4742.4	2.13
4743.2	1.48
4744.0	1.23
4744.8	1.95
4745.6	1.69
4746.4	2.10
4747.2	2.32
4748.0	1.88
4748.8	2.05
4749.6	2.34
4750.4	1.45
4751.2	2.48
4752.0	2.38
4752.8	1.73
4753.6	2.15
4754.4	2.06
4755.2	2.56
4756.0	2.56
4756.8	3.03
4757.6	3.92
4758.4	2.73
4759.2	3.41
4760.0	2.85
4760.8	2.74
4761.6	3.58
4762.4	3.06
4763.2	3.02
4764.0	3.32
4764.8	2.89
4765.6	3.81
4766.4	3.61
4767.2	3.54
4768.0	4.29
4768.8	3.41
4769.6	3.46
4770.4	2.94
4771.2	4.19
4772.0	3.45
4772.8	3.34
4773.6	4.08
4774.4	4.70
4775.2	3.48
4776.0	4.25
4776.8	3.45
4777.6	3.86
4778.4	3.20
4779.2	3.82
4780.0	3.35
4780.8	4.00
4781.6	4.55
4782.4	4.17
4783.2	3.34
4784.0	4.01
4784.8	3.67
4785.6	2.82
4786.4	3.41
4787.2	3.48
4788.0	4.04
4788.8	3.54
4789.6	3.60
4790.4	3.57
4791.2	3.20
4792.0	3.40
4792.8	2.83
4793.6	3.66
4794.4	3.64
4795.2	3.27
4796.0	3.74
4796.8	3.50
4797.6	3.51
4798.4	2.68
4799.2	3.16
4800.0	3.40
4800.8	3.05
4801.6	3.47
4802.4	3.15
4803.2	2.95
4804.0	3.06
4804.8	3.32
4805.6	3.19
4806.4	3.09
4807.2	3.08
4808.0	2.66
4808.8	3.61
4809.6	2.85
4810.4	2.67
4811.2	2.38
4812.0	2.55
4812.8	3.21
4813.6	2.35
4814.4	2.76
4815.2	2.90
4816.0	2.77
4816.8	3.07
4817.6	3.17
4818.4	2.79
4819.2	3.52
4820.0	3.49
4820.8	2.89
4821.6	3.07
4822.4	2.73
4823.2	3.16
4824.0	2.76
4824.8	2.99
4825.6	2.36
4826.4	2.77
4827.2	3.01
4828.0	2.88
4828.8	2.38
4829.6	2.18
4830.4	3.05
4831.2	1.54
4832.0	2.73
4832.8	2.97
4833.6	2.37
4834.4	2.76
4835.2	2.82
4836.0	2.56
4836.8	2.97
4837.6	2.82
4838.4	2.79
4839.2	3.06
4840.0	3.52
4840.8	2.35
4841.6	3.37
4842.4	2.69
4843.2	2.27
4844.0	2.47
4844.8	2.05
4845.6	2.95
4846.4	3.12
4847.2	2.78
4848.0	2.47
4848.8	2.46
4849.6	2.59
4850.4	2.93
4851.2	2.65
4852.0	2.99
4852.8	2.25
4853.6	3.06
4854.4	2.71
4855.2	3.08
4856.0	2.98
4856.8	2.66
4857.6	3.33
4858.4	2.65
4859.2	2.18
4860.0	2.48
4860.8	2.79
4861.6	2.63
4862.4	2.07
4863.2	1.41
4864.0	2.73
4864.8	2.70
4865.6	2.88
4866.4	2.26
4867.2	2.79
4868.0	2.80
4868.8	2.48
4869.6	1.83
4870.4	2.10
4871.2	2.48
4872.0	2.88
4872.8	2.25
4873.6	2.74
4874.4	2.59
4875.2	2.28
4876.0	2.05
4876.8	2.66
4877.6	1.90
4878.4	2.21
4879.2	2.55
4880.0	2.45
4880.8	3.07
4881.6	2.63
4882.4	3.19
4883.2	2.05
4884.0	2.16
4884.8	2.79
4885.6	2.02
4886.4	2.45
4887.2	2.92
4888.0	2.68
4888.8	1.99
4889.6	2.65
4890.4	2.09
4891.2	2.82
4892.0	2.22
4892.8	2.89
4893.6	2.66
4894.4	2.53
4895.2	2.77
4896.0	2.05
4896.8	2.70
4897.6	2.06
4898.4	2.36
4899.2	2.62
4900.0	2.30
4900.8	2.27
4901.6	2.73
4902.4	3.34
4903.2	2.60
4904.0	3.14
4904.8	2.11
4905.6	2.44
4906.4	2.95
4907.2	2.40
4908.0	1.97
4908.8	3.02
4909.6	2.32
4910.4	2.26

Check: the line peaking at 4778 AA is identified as Mg II 2798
